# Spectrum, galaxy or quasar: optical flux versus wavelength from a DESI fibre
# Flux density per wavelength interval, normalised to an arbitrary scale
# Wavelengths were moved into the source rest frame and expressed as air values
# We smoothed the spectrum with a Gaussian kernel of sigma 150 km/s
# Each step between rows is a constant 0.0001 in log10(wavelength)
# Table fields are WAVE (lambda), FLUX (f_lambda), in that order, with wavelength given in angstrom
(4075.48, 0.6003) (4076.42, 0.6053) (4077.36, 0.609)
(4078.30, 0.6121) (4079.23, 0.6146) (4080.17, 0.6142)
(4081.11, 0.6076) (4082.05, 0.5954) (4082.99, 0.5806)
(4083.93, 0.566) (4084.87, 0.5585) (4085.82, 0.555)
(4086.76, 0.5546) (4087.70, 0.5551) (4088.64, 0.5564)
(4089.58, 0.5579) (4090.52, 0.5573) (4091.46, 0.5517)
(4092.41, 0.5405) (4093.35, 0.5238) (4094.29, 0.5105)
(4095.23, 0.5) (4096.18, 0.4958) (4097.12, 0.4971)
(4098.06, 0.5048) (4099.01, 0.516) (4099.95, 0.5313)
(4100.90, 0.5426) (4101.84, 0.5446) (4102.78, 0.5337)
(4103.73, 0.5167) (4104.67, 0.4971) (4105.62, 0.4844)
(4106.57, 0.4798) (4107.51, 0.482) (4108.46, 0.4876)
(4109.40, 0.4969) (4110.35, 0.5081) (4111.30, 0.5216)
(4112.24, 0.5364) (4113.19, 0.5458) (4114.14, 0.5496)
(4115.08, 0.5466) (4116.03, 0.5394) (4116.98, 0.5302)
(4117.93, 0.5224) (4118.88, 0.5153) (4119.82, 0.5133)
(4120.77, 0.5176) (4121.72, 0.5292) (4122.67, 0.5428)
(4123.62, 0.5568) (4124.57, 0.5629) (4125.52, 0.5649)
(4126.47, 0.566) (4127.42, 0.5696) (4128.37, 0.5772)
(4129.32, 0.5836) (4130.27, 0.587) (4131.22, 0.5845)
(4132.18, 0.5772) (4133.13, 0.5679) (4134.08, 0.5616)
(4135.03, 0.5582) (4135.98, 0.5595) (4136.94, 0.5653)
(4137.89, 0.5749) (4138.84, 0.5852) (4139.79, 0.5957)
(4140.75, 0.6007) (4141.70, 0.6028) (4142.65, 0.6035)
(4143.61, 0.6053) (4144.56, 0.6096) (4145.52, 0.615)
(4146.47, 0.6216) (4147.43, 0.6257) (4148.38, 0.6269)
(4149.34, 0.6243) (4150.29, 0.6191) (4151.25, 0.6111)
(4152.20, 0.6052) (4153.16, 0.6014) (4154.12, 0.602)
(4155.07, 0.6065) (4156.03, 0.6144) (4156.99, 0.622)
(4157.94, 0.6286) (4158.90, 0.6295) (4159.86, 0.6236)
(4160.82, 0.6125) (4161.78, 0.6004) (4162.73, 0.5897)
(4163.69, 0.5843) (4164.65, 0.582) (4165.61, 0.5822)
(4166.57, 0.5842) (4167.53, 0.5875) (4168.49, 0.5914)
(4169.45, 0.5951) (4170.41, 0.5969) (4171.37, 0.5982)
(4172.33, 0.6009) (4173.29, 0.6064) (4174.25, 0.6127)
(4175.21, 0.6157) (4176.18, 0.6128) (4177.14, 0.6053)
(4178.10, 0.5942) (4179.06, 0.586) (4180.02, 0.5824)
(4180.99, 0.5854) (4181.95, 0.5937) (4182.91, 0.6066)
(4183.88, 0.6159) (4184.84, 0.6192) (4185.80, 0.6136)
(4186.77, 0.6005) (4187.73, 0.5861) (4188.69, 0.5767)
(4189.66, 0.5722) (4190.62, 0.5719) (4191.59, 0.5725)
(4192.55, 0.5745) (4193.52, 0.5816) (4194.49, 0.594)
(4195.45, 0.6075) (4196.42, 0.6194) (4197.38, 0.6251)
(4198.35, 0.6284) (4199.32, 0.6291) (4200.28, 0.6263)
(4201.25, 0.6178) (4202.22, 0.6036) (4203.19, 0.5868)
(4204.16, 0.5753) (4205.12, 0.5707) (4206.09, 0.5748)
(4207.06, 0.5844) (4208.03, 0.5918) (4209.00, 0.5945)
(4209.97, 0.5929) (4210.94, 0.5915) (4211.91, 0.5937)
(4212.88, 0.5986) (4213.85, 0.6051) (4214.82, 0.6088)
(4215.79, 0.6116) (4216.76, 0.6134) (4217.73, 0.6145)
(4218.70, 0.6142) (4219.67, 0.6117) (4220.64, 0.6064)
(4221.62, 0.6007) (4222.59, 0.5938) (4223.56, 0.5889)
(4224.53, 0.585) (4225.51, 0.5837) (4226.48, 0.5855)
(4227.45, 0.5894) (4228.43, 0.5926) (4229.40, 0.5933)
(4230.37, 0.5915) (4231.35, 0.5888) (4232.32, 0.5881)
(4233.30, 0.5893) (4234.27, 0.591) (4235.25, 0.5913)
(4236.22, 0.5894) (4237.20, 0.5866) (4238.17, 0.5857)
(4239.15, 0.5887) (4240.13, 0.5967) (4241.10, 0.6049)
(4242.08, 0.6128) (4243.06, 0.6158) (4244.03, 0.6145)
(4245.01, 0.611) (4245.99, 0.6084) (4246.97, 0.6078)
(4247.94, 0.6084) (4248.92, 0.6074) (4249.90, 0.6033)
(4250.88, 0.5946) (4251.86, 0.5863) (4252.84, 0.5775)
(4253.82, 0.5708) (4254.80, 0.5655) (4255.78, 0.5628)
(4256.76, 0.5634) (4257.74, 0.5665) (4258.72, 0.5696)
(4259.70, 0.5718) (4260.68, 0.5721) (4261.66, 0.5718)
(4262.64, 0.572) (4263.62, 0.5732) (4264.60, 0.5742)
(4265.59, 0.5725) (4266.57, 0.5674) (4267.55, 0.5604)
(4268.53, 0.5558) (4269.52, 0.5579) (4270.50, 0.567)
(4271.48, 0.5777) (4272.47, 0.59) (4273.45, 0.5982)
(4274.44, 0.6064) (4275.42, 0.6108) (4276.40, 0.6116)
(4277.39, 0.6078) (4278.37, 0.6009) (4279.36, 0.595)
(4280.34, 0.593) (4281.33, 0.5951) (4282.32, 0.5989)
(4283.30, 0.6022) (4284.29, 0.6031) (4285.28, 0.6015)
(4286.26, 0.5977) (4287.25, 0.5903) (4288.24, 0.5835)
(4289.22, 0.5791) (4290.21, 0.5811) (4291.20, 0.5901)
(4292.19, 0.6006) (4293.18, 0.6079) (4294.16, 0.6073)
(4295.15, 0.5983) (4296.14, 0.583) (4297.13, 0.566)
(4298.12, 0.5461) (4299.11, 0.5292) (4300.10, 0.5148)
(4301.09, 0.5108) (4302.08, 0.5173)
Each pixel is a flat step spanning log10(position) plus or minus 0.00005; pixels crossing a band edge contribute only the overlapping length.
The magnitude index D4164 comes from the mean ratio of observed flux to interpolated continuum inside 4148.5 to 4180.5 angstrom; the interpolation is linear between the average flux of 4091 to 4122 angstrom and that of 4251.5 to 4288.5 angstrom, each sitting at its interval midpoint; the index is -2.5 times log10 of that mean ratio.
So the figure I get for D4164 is -0.12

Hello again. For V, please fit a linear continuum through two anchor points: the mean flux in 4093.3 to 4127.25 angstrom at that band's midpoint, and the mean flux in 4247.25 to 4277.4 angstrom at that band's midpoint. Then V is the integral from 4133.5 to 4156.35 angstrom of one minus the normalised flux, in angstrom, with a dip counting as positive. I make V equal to -2.7 angstrom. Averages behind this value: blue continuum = 0.523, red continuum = 0.58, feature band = 0.6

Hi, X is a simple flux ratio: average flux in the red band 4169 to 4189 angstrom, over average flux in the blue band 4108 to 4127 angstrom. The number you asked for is 1.13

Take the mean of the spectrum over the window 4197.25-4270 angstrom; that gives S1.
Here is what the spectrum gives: 0.591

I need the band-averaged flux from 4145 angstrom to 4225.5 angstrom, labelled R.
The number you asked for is 0.601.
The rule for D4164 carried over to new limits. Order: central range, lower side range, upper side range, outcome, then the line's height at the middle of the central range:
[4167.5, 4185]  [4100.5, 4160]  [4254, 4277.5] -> -0.06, 0.57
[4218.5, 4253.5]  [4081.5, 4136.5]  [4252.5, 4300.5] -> -0.05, 0.571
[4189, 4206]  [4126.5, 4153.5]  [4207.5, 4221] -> 0.01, 0.601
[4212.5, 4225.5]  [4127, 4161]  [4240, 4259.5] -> -0.02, 0.594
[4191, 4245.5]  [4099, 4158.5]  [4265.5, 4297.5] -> -0.03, 0.579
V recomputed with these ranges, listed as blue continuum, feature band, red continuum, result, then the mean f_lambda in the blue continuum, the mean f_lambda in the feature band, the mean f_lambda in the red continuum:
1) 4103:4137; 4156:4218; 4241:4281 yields -4.2 angstrom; 0.539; 0.599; 0.587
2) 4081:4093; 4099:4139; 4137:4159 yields 3.2 angstrom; 0.562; 0.54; 0.609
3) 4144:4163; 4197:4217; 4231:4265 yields 0.0 angstrom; 0.615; 0.601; 0.588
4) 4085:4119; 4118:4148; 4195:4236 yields -1.6 angstrom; 0.525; 0.574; 0.599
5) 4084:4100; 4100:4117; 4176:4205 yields 0.8 angstrom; 0.534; 0.519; 0.598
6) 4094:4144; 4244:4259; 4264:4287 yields -0.2 angstrom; 0.543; 0.588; 0.589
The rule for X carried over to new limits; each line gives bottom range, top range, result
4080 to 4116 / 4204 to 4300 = 1.10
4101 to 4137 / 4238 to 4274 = 1.08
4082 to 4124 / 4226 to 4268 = 1.11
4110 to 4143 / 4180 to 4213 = 1.07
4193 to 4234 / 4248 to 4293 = 0.98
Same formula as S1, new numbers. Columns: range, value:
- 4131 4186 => 0.6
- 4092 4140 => 0.537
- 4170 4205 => 0.6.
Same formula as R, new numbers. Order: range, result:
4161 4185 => 0.597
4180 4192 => 0.592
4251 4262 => 0.572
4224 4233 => 0.588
